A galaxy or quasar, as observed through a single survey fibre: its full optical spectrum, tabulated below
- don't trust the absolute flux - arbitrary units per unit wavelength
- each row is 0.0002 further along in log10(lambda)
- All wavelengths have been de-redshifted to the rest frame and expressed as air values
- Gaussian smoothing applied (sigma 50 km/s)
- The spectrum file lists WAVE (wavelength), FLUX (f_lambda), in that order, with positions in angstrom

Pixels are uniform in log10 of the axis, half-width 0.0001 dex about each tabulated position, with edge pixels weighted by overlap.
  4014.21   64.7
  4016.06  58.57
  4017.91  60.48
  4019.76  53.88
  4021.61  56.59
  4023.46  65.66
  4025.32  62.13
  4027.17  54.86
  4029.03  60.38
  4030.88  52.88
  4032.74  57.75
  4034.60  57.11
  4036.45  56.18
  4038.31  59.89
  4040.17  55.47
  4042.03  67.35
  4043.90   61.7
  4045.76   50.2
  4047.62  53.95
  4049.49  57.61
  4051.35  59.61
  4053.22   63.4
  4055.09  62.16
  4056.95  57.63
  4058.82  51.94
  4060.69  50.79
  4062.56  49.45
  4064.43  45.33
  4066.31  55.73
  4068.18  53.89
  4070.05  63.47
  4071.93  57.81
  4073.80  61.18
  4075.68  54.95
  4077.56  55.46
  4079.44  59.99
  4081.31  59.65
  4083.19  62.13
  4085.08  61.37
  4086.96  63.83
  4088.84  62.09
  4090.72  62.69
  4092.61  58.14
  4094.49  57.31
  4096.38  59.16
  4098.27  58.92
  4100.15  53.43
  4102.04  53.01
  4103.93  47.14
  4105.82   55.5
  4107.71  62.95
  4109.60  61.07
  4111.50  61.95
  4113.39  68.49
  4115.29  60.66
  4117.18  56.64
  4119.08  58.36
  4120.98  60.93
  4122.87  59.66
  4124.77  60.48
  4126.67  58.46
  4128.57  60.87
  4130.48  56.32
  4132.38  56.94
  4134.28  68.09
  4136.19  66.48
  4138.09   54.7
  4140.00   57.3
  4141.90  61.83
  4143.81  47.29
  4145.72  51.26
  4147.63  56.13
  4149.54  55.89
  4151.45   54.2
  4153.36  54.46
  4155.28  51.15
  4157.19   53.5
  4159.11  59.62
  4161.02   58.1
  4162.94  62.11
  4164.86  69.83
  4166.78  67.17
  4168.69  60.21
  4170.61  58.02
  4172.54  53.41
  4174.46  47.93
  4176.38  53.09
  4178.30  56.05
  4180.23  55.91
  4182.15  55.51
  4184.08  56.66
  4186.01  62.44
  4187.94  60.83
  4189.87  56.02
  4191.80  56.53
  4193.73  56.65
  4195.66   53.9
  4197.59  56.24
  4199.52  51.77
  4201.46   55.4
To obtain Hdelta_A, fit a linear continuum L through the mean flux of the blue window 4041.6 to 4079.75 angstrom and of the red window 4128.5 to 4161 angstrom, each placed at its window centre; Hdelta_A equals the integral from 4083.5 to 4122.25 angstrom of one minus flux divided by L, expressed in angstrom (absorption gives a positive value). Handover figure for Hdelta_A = -1.7 angstrom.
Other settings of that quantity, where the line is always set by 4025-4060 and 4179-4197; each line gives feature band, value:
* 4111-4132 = -1.0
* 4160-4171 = -1.1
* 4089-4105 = 0.3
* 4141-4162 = 0.9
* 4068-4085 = -0.4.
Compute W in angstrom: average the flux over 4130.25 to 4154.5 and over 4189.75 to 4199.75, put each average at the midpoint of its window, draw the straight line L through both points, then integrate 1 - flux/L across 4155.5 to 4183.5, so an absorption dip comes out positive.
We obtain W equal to -0.8 angstrom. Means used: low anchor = 57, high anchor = 55.4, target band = 57.7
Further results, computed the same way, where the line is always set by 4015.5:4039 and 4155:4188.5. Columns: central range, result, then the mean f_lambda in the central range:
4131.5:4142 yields -0.5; 60.9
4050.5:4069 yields 1.0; 55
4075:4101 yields -0.5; 59.3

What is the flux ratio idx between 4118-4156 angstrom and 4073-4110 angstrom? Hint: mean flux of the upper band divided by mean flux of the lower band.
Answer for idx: 0.98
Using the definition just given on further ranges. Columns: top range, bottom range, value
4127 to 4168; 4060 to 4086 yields 1.03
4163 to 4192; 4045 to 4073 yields 1.05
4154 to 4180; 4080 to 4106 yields 0.99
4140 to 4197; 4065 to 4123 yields 0.96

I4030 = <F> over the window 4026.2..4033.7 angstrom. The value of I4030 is 56.5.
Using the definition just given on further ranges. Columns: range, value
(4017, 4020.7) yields 57.2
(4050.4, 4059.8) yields 58.9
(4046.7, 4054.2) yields 58.6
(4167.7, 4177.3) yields 54.6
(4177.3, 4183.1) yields 55.8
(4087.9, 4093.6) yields 61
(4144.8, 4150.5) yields 54.5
